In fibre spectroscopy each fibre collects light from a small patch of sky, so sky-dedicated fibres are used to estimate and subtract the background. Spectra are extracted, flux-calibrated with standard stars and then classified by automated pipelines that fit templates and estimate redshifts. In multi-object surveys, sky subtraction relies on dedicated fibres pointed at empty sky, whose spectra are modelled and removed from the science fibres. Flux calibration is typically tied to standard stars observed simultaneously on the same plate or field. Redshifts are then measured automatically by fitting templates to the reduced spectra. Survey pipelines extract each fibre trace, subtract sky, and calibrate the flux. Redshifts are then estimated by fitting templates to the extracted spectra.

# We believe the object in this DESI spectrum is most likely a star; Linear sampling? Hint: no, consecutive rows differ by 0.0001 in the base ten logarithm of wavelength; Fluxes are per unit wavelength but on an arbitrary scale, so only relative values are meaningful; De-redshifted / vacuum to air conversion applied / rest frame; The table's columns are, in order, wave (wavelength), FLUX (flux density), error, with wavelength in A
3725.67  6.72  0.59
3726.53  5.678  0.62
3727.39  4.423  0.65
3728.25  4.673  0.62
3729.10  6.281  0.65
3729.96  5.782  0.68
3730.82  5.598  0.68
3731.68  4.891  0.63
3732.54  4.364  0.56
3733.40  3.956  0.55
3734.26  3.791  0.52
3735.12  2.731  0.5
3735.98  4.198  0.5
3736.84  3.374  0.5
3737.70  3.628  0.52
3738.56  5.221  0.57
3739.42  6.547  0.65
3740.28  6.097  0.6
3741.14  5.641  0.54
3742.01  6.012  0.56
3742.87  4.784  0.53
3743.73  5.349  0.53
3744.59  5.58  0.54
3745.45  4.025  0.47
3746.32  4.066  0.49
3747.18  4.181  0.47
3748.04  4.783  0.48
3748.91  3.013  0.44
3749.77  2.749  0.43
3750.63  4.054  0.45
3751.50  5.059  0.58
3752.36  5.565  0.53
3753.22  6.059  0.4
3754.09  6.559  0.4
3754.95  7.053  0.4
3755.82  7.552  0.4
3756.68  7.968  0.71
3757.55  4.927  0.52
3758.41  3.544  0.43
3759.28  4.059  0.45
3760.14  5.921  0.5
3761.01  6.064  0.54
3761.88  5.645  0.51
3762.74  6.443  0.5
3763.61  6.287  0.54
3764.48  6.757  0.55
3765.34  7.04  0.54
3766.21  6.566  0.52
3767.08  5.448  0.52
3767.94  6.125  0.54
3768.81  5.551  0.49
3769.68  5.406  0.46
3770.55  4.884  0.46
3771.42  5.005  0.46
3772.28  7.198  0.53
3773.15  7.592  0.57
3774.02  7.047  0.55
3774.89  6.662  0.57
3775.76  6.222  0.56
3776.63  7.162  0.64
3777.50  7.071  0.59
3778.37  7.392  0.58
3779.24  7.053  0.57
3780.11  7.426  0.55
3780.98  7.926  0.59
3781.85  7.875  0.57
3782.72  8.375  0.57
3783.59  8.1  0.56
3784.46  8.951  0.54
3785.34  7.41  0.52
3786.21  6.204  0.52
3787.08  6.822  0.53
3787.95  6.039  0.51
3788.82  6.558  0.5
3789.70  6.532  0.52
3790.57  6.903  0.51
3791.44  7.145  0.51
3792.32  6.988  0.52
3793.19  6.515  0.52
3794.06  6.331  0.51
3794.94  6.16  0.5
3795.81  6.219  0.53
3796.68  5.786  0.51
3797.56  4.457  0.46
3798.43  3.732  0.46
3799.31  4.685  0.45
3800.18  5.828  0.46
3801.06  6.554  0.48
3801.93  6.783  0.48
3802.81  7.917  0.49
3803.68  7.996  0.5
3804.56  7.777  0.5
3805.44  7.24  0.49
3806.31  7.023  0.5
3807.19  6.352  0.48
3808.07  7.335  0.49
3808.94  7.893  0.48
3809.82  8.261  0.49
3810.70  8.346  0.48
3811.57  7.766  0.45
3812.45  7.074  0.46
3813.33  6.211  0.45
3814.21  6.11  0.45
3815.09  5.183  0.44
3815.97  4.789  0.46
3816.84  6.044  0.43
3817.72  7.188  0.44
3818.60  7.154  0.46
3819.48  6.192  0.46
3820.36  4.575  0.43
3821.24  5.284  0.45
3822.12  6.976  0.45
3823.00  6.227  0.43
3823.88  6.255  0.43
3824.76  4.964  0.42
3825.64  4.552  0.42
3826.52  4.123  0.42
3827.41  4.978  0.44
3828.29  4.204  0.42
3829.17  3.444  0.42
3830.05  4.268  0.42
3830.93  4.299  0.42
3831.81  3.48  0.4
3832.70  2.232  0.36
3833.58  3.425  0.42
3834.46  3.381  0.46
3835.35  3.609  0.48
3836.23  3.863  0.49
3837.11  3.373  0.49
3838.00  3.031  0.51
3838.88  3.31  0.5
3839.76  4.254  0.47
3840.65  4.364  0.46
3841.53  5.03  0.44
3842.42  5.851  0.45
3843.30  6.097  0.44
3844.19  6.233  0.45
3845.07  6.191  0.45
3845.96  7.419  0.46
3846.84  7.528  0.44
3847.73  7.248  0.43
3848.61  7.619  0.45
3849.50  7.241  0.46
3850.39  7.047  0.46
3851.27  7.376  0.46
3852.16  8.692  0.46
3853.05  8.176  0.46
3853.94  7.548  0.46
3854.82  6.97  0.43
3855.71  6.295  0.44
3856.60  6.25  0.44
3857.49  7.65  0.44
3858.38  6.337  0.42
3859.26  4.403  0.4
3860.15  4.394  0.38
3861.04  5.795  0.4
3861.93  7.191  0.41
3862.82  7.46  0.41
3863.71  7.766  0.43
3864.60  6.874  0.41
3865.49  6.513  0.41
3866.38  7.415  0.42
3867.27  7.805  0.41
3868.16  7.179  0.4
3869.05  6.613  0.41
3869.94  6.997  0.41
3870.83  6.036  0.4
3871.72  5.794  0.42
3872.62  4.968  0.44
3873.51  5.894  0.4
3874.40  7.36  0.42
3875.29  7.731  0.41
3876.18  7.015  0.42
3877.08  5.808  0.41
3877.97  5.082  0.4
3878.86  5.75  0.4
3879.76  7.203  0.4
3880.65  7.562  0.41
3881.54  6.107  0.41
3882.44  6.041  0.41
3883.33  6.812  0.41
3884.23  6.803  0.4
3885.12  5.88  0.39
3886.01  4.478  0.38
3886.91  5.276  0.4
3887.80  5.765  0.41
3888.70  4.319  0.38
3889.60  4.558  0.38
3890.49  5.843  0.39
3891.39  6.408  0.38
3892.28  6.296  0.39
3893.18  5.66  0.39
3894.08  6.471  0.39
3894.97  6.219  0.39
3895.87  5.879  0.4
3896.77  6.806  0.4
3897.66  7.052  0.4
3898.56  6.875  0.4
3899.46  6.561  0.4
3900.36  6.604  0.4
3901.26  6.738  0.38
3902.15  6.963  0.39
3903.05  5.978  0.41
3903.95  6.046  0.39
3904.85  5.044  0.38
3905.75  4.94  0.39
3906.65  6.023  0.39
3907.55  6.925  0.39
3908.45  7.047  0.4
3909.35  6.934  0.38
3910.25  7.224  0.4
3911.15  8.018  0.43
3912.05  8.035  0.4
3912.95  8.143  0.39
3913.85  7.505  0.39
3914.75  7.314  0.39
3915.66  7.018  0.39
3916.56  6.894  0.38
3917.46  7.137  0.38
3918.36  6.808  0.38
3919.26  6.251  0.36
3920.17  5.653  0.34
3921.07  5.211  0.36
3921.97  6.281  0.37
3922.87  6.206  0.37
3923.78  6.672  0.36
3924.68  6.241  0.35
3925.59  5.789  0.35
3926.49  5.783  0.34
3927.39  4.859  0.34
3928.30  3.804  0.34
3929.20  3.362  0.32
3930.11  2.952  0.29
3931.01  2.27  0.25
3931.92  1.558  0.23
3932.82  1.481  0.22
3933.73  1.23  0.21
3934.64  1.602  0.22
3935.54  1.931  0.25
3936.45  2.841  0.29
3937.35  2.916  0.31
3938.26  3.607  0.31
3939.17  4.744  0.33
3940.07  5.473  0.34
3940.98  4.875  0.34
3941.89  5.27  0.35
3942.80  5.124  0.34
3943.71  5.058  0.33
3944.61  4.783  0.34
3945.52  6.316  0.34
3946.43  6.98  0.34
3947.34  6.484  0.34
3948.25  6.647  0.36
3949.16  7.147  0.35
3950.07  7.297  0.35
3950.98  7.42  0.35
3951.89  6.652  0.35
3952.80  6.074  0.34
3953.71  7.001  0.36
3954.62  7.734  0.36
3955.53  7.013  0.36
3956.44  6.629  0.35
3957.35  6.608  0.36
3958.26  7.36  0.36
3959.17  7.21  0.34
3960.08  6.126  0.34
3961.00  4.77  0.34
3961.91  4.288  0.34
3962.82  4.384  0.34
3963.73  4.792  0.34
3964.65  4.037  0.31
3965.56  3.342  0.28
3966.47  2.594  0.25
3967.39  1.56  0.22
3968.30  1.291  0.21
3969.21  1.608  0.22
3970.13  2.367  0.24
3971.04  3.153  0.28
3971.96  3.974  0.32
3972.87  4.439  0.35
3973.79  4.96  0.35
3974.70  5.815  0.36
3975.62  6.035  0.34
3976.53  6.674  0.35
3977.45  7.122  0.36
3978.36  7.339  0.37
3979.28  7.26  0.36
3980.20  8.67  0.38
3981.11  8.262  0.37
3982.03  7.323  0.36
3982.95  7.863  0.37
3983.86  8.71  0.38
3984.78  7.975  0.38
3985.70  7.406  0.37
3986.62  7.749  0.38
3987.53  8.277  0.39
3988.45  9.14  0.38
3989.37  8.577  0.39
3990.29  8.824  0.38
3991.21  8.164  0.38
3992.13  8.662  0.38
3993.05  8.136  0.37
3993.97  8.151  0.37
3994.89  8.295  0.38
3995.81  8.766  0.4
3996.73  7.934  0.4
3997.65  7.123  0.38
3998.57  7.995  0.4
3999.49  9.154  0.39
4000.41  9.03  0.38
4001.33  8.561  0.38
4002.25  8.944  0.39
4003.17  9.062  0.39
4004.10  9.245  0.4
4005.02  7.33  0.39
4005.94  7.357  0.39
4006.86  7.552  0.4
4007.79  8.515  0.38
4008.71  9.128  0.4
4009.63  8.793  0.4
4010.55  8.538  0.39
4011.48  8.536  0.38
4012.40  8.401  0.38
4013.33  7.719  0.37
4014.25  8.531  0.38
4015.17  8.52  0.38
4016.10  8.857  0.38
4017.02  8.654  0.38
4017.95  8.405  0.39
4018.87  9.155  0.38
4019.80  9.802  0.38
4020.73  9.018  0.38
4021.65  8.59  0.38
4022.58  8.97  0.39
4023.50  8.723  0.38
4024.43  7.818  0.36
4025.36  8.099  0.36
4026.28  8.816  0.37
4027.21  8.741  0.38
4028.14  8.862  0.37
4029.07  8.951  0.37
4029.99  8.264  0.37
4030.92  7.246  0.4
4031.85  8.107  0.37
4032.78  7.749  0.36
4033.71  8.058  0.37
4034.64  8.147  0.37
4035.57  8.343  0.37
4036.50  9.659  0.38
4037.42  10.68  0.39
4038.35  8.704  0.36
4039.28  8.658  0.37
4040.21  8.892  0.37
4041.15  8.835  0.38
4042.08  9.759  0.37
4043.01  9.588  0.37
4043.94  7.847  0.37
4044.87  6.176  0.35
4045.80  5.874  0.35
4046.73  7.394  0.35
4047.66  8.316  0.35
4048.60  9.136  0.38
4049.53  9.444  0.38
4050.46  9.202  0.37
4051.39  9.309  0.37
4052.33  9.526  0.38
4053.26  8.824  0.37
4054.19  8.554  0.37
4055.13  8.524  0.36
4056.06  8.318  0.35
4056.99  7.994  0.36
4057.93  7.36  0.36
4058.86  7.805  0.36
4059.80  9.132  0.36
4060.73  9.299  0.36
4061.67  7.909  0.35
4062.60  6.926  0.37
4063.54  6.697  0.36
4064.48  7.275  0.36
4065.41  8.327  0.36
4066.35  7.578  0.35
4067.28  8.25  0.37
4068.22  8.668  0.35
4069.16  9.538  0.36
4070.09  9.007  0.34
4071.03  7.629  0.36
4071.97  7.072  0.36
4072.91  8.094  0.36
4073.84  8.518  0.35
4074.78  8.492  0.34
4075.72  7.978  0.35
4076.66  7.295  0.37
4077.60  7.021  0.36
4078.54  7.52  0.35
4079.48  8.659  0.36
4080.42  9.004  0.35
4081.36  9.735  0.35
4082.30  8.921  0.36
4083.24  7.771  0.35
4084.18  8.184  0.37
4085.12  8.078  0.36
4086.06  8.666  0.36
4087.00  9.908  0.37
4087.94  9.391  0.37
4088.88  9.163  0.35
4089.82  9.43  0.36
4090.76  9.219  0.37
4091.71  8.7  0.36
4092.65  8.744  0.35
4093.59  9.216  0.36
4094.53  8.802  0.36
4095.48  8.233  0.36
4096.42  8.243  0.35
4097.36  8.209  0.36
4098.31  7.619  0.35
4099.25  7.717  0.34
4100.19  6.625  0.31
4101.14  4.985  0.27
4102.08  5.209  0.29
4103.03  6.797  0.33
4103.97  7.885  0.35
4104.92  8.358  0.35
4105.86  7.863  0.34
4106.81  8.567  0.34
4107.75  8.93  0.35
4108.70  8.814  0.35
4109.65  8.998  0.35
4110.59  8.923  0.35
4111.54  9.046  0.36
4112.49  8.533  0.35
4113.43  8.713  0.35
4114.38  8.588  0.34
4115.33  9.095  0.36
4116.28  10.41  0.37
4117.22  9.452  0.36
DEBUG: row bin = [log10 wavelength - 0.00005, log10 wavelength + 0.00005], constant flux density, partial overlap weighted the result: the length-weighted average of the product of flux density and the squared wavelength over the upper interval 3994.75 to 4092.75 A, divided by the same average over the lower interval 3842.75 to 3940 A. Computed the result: 1.52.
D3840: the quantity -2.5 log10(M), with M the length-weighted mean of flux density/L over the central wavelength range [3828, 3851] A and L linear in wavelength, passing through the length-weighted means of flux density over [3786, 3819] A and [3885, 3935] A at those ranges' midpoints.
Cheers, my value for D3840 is 0.257 mag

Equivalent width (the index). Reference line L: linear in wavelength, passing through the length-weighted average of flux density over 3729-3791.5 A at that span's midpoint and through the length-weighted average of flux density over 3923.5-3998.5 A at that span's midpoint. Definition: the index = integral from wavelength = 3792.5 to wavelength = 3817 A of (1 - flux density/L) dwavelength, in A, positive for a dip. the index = -2.95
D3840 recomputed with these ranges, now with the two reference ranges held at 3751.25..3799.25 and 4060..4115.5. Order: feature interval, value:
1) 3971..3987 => 0.124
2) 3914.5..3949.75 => 0.431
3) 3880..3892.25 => 0.200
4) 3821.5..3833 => 0.399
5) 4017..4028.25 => -0.114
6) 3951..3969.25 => 0.399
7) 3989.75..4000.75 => -0.087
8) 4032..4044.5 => -0.109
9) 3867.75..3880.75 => 0.091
